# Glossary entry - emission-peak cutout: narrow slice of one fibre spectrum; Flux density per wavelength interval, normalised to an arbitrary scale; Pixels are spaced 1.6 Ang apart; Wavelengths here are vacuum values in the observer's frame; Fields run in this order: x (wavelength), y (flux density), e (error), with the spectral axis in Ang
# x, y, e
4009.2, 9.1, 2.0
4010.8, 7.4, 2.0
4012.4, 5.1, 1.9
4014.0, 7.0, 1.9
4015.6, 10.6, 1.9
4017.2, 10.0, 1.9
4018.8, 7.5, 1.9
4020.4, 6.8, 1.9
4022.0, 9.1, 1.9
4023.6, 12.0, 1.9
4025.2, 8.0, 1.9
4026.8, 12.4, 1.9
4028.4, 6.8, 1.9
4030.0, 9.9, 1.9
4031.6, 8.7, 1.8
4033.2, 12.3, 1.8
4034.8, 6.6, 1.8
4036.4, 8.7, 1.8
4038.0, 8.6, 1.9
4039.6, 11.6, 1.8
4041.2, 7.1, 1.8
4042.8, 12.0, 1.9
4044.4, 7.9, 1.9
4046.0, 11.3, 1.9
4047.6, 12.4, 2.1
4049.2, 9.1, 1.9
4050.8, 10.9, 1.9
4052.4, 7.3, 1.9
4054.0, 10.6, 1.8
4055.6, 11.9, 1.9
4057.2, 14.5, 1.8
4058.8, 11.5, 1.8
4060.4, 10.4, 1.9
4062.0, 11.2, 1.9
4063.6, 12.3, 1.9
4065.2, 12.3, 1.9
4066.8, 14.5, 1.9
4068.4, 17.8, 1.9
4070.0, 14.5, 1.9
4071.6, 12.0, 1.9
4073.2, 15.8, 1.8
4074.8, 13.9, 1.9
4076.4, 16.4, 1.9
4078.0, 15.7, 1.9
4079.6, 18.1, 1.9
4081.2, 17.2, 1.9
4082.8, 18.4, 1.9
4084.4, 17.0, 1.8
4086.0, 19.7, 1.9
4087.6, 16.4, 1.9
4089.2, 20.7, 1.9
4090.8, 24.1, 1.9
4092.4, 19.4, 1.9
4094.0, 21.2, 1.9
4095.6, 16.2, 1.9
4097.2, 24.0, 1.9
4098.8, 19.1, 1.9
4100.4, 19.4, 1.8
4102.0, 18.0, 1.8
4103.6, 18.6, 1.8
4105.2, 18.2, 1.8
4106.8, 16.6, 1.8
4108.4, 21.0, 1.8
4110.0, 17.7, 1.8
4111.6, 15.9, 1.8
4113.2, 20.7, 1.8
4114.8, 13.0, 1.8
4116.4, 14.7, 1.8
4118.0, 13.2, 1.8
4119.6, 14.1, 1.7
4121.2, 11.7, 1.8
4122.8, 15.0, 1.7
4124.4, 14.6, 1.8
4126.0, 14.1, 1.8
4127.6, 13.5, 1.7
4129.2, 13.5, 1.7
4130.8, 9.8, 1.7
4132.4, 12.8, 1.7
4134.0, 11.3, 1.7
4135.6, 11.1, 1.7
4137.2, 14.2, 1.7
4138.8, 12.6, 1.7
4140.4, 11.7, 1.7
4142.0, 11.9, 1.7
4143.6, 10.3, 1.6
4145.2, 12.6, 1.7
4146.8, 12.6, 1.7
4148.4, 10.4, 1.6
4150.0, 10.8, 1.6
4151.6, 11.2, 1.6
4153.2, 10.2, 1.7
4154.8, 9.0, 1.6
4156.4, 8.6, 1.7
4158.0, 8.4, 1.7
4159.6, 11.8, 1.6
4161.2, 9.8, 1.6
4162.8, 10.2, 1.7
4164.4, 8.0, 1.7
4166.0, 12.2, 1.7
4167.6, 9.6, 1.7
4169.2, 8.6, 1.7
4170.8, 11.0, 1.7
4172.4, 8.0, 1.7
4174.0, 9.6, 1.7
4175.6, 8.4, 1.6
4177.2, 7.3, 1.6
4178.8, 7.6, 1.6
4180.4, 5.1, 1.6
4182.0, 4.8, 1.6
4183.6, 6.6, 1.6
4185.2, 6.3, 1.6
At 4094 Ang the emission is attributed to C IV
